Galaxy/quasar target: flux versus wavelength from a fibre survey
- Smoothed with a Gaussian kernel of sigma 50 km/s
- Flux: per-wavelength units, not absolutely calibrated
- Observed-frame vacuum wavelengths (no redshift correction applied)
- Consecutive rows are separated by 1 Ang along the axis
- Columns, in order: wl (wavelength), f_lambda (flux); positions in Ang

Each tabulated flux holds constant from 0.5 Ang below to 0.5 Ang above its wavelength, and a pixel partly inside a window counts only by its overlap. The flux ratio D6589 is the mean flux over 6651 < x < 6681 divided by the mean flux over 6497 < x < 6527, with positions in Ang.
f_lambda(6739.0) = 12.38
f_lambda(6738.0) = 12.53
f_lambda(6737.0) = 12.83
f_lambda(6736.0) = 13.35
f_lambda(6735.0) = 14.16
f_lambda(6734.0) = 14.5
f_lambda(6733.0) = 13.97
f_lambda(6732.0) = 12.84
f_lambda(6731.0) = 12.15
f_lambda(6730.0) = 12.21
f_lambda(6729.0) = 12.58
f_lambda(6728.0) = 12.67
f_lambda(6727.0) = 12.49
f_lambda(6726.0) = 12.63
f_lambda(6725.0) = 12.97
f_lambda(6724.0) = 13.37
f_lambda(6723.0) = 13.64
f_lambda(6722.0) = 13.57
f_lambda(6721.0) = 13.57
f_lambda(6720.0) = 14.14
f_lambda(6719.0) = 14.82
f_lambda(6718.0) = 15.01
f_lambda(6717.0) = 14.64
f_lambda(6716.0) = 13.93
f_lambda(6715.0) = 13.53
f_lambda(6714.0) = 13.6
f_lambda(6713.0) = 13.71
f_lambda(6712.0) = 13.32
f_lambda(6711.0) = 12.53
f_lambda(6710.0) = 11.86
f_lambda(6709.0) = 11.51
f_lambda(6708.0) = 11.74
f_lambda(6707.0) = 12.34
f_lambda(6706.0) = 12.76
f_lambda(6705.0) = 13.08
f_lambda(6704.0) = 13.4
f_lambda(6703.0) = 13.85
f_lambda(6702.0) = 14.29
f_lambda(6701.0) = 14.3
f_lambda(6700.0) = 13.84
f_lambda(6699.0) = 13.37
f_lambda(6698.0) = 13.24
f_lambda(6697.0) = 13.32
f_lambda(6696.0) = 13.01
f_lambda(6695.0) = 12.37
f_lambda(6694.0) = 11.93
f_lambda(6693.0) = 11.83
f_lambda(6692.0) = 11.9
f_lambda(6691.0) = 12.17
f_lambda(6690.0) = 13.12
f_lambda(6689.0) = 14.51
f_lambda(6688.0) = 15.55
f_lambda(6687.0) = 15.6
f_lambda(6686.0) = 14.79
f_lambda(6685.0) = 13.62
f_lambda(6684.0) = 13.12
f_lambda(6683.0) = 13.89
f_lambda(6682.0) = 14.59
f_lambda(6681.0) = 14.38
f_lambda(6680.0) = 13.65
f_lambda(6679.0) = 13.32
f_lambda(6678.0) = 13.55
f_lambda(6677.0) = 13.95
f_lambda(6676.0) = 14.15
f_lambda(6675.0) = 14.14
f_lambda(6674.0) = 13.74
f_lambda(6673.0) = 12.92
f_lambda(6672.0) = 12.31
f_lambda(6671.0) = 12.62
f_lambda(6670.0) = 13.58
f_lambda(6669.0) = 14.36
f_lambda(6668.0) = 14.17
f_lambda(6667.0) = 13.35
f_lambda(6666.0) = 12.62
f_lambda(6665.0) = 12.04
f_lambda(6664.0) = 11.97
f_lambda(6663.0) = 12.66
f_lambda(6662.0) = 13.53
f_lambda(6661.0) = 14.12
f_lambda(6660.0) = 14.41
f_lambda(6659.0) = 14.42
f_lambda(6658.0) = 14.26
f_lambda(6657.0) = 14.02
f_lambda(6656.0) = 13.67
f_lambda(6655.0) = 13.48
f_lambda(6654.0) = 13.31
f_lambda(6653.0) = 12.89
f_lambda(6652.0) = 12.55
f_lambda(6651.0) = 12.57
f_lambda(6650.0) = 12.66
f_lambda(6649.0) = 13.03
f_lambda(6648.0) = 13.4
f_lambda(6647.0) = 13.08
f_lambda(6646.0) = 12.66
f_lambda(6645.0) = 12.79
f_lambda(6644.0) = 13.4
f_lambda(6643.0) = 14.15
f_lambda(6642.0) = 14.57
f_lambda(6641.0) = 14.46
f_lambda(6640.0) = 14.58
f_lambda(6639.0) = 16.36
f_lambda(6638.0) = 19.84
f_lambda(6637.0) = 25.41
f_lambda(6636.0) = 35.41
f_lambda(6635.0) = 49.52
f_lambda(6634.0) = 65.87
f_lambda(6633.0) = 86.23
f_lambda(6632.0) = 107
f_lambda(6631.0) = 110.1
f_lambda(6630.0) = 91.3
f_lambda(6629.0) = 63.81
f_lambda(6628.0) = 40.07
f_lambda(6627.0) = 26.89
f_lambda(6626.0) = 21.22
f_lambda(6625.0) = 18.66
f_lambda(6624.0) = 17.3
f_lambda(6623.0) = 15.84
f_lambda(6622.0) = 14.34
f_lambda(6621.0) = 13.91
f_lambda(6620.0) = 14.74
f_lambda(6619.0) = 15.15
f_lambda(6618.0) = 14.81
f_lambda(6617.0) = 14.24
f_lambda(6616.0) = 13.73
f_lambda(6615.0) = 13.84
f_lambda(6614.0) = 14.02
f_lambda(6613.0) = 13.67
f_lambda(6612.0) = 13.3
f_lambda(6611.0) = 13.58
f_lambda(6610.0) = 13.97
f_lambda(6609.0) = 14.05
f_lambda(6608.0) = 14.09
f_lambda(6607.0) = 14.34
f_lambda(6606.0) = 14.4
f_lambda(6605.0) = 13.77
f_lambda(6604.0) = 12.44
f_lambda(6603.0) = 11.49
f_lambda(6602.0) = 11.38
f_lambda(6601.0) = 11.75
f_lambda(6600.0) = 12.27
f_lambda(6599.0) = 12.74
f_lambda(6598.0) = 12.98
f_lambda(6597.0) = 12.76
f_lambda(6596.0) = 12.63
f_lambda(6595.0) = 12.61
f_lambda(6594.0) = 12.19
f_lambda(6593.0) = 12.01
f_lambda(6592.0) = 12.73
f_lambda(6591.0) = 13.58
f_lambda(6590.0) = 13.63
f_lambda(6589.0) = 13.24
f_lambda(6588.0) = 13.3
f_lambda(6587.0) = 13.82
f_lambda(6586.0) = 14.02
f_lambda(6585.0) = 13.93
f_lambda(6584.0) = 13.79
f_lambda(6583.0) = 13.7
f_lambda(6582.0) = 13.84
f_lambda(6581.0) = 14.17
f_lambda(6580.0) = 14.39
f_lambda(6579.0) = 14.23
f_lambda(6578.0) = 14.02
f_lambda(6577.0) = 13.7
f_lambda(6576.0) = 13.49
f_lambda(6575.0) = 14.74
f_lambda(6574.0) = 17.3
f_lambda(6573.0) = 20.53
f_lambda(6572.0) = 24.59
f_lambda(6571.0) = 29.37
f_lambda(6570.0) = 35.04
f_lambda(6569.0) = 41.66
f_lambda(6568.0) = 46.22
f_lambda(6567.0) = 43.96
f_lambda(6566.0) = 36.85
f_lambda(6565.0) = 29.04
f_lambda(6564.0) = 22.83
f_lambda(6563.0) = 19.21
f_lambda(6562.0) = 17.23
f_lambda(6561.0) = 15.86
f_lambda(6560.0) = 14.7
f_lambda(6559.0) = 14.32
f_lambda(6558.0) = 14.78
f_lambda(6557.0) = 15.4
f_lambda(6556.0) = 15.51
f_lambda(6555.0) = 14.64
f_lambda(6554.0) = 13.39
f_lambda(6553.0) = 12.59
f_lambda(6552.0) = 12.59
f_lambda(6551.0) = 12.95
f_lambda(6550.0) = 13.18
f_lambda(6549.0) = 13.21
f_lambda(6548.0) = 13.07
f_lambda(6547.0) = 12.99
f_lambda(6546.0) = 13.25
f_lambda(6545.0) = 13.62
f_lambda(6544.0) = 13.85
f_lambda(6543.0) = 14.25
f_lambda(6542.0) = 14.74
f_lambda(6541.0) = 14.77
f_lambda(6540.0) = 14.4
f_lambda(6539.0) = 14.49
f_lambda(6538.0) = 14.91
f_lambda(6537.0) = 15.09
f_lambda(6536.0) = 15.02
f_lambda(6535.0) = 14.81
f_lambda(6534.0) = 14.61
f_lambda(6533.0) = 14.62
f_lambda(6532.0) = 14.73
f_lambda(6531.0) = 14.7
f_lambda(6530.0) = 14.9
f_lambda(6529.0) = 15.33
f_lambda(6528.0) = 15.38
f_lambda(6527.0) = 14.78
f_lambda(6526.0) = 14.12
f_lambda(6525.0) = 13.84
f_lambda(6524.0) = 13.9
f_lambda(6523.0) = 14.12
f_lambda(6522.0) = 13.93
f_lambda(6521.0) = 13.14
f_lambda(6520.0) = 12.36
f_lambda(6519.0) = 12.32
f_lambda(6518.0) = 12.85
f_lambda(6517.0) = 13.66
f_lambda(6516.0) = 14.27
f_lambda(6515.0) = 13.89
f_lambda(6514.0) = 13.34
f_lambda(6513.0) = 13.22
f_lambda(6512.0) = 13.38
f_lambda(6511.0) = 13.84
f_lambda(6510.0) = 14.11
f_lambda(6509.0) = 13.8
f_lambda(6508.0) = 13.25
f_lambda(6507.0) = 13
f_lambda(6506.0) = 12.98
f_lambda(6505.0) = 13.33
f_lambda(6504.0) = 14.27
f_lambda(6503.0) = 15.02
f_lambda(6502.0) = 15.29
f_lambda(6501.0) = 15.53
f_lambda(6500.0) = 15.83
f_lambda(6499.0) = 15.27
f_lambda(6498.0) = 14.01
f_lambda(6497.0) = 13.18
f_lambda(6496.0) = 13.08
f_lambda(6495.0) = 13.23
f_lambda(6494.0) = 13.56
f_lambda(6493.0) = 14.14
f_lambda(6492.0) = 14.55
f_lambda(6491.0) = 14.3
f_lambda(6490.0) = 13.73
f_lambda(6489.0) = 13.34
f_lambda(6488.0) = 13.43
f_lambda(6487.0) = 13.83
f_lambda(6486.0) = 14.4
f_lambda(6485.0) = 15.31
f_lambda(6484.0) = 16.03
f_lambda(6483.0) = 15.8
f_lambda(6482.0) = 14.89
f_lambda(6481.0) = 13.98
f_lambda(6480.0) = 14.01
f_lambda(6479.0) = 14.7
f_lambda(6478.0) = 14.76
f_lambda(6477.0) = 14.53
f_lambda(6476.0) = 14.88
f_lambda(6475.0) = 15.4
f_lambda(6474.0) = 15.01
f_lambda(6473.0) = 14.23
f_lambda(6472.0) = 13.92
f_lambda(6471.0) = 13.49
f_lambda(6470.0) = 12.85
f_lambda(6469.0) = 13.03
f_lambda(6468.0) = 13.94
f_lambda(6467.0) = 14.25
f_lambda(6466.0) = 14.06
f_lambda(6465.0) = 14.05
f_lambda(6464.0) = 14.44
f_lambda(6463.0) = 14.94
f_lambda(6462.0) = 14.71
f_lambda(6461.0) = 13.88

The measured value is 0.97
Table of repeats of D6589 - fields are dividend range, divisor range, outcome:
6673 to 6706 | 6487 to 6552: 0.97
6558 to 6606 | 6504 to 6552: 1.28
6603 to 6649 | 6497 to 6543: 1.86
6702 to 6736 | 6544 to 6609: 0.79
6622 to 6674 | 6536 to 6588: 1.37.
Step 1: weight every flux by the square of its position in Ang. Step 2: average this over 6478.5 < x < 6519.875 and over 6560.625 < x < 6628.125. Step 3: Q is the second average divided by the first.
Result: 1.3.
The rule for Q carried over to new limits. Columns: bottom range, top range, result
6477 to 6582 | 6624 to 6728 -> 1.23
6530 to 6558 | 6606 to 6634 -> 2.24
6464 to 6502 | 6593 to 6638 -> 1.91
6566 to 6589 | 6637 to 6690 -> 0.69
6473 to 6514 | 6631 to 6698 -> 1.37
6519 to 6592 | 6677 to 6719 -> 0.83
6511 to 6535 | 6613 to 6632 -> 2.31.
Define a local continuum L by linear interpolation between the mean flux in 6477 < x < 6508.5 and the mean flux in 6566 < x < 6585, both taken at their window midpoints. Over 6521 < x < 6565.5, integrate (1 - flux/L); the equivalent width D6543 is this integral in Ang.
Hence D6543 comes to 9.77 Ang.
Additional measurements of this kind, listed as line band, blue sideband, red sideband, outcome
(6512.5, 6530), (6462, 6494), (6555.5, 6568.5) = 4.8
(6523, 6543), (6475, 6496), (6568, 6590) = 2.2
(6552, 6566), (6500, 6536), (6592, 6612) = -4.1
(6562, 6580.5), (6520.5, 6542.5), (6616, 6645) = -2.4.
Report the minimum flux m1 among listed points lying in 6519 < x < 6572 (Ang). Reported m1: 12.32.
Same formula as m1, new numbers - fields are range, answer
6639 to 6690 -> 11.97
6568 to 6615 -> 11.38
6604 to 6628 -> 12.44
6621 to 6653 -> 12.55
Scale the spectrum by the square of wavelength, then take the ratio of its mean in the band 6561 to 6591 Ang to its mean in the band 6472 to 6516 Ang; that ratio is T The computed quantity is 1.49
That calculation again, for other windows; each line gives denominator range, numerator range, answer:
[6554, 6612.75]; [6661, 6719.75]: 0.81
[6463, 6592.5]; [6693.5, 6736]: 0.90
